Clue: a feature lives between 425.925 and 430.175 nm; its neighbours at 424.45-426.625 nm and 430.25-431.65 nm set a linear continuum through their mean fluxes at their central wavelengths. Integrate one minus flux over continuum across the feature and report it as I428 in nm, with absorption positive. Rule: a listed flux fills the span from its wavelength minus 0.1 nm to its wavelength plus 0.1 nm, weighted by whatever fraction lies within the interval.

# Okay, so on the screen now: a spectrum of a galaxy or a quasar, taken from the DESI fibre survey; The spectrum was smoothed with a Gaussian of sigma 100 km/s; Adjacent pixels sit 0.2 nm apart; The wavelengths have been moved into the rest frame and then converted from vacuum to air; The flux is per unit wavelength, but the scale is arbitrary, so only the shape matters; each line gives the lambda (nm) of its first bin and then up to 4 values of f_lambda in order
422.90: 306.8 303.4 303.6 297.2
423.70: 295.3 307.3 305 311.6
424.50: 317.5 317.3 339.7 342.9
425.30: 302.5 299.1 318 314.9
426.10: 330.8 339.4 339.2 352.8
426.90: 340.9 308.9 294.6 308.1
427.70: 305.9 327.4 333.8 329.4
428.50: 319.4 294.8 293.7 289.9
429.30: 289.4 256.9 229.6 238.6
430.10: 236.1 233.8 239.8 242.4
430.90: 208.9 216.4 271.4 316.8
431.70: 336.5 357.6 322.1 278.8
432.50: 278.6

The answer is -0.18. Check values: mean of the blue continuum 324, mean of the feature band 303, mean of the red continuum 251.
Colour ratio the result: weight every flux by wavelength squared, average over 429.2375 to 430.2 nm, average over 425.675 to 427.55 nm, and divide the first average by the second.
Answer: 0.8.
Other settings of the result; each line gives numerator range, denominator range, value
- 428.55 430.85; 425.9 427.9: 0.81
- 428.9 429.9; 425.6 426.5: 0.83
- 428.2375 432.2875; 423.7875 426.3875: 0.89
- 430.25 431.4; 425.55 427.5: 0.74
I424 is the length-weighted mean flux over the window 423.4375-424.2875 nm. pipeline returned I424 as 302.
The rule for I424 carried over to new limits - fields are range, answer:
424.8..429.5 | 317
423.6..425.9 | 314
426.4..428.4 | 324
